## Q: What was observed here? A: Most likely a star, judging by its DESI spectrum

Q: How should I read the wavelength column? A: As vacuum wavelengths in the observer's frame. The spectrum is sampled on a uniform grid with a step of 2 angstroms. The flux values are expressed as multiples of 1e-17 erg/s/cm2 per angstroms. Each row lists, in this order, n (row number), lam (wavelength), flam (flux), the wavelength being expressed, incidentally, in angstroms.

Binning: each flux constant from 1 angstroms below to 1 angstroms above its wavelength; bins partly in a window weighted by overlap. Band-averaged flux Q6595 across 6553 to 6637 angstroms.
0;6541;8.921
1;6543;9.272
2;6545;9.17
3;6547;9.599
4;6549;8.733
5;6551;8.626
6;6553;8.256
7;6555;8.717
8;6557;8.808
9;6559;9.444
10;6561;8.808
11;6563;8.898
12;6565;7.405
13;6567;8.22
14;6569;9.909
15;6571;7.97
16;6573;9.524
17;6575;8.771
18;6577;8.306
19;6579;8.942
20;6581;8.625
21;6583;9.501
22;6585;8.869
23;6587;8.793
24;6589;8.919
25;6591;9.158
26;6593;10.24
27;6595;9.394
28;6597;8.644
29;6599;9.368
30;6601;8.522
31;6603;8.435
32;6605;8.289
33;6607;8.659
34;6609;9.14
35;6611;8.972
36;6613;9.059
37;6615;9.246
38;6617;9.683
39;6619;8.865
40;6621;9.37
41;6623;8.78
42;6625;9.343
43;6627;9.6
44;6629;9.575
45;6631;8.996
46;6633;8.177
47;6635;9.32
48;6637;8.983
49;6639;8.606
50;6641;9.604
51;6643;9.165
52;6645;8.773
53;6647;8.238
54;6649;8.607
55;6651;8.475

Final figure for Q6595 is 8.95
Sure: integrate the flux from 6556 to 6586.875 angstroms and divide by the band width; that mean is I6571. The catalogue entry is 8.8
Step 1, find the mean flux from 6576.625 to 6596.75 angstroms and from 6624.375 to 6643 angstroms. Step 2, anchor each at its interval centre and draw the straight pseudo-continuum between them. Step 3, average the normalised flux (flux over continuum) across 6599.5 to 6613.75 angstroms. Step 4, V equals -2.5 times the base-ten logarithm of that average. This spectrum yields 0.04 mag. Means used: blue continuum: 9.08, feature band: 8.74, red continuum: 9.13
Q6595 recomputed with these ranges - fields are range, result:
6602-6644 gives 9.04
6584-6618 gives 9.02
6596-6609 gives 8.69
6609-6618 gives 9.23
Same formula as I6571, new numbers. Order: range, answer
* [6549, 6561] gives 8.77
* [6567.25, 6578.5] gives 8.85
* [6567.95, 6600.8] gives 9.04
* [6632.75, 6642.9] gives 9.01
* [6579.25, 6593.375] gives 9.1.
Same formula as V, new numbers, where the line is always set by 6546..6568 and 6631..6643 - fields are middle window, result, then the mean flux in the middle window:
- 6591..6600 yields -0.07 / 9.38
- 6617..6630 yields -0.04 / 9.29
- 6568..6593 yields -0.03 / 8.99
